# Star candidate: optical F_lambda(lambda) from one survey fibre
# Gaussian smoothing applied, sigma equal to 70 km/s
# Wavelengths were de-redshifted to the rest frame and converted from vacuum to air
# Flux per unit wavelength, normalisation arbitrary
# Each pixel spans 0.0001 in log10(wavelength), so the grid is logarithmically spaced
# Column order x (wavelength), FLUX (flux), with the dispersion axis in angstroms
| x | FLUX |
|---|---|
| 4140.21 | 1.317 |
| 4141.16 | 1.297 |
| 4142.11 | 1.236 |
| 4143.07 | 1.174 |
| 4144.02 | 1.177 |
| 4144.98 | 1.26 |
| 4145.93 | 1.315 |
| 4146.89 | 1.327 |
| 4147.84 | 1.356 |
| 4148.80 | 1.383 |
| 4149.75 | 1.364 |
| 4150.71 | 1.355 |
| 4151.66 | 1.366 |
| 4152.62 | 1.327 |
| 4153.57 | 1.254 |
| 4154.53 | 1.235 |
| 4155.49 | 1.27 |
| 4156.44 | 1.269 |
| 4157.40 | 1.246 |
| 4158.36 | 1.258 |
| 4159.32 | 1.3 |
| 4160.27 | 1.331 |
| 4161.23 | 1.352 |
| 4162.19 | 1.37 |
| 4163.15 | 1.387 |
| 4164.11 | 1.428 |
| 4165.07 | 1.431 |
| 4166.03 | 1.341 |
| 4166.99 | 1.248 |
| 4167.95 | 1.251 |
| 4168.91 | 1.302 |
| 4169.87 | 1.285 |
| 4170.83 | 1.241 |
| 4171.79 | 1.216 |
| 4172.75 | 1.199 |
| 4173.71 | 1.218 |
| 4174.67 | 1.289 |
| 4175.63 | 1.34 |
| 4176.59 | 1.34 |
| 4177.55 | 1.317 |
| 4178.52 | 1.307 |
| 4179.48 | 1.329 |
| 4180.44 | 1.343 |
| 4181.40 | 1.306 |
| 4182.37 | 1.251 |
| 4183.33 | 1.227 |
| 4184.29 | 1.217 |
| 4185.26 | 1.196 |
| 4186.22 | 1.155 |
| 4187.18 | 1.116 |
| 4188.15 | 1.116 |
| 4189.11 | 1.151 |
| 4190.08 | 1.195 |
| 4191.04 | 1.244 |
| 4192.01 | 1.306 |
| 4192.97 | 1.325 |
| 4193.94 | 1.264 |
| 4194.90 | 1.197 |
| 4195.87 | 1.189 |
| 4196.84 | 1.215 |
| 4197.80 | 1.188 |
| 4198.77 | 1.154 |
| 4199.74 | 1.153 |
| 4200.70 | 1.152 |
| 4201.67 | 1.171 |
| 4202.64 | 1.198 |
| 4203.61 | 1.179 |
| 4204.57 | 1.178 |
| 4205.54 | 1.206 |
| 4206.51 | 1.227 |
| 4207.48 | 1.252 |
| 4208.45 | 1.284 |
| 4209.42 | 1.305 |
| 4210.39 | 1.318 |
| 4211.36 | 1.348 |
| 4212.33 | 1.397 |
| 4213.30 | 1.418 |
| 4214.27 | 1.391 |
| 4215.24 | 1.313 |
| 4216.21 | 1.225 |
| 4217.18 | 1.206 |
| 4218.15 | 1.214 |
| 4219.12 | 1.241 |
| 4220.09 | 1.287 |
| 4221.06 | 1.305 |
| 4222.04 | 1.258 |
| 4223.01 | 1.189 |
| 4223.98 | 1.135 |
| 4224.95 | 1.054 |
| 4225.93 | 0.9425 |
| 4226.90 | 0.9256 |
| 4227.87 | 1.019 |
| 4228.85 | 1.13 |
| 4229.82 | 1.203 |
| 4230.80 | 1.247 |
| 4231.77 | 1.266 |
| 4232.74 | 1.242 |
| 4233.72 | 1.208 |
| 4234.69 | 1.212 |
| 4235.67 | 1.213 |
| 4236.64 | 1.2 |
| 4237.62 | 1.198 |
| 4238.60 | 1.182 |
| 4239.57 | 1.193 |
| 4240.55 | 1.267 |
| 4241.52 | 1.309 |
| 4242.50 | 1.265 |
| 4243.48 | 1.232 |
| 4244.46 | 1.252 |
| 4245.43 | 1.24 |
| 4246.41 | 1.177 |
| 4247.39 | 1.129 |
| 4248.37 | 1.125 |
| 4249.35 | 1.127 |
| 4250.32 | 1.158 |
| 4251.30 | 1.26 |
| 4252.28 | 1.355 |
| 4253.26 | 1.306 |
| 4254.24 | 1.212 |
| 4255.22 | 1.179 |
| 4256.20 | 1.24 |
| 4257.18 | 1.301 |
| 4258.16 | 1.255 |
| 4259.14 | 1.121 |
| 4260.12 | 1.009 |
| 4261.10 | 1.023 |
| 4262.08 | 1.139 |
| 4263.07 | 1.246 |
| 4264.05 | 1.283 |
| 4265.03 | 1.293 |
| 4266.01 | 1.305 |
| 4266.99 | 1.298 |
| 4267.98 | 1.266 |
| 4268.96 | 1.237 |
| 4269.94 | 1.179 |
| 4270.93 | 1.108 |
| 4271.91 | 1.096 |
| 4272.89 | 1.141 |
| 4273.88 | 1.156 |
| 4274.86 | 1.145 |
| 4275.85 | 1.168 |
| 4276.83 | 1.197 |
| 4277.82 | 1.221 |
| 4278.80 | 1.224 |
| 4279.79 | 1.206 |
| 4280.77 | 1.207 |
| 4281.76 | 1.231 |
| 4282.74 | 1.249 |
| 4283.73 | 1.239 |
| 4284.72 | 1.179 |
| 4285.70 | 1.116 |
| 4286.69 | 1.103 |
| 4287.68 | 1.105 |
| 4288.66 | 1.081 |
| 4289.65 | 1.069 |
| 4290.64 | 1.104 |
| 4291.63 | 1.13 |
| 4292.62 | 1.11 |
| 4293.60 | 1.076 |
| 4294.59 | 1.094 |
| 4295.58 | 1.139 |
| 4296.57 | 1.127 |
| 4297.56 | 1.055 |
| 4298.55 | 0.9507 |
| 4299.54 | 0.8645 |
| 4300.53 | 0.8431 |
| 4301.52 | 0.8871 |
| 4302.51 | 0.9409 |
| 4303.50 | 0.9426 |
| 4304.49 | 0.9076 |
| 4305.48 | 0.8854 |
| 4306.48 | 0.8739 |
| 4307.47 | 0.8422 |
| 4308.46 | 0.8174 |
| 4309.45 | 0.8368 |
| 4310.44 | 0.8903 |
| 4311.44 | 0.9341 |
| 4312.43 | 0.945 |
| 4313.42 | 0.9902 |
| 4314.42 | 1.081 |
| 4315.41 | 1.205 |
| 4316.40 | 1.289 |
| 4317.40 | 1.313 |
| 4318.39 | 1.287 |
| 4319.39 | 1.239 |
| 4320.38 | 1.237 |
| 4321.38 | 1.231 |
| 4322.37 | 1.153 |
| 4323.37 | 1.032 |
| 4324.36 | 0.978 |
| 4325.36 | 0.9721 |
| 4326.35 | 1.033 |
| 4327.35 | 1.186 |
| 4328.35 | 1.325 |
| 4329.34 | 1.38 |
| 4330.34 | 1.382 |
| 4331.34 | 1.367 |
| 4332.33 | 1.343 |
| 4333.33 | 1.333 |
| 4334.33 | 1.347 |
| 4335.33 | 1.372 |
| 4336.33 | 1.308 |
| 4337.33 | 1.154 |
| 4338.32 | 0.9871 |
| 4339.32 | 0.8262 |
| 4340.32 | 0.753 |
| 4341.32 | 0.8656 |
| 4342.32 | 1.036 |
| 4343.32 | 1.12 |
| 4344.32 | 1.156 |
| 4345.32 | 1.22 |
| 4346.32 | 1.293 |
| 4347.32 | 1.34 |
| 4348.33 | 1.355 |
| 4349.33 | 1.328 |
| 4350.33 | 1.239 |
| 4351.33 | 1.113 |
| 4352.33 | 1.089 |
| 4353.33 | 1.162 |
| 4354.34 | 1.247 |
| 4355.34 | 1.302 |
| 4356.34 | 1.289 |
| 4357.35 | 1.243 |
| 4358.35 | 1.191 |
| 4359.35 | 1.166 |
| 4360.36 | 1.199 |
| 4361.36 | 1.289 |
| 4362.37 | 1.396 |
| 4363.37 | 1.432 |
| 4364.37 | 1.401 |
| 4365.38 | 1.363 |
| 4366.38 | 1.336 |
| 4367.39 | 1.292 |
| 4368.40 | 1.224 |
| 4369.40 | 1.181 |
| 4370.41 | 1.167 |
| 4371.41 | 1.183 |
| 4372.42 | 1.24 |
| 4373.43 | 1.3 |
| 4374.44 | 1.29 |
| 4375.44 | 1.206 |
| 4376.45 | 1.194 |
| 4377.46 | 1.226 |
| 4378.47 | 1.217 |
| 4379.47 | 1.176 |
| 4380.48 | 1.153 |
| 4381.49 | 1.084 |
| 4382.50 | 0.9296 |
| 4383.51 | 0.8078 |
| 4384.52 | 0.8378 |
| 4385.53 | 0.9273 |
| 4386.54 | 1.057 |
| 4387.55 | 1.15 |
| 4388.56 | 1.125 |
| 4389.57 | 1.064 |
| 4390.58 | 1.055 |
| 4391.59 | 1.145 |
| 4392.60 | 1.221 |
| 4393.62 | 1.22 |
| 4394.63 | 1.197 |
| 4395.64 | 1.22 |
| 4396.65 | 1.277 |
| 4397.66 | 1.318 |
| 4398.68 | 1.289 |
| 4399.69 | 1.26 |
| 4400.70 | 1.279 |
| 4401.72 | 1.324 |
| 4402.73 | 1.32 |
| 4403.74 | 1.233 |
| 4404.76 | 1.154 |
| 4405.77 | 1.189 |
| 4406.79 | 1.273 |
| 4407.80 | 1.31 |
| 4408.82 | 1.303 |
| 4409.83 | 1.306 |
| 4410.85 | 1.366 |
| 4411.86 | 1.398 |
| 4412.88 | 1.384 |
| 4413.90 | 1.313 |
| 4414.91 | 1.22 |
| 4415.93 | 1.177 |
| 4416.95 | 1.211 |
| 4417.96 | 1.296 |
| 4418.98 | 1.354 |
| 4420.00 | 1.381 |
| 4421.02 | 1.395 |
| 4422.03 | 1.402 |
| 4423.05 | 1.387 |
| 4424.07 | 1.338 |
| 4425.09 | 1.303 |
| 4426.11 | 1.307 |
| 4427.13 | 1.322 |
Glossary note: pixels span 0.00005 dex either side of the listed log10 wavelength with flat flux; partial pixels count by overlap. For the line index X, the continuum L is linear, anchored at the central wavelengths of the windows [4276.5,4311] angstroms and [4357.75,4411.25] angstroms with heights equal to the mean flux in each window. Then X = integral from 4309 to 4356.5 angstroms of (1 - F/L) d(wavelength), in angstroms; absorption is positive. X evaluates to -1.9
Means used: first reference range 1.05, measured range 1.16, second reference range 1.21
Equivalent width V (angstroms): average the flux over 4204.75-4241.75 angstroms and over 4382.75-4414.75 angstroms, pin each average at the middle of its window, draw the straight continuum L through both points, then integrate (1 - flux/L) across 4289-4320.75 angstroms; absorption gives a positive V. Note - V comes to 4.9 angstroms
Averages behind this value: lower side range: 1.22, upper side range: 1.2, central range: 1.03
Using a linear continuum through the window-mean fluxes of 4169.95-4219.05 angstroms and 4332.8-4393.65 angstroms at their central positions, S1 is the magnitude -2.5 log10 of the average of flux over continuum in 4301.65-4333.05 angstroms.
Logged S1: 0.10 mag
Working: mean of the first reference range 1.25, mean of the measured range 1.09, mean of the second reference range 1.18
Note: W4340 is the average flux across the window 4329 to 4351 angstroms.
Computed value 1.2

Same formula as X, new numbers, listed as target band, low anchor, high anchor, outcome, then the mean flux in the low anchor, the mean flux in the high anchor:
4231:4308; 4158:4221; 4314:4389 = 4.9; 1.26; 1.19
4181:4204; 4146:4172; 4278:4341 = 1.2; 1.32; 1.1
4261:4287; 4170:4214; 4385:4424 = 1.0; 1.24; 1.25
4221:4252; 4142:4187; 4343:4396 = 1.8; 1.29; 1.2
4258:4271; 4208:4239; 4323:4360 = 0.1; 1.22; 1.19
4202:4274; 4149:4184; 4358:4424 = 3.7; 1.3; 1.23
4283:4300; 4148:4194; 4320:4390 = 1.7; 1.28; 1.18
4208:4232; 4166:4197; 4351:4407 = 0.3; 1.25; 1.2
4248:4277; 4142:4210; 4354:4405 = 0.9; 1.26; 1.2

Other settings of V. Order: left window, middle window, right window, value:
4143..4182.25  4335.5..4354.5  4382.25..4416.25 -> 1.30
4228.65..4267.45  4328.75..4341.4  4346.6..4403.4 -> 0.14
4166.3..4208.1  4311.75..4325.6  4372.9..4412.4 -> 0.75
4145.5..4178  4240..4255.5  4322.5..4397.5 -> 0.37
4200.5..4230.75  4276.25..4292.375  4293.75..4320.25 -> -1.57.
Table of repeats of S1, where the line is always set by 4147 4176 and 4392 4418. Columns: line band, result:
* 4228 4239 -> 0.082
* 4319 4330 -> 0.106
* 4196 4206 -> 0.106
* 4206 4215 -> -0.021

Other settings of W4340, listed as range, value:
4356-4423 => 1.23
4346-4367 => 1.27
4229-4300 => 1.18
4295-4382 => 1.15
